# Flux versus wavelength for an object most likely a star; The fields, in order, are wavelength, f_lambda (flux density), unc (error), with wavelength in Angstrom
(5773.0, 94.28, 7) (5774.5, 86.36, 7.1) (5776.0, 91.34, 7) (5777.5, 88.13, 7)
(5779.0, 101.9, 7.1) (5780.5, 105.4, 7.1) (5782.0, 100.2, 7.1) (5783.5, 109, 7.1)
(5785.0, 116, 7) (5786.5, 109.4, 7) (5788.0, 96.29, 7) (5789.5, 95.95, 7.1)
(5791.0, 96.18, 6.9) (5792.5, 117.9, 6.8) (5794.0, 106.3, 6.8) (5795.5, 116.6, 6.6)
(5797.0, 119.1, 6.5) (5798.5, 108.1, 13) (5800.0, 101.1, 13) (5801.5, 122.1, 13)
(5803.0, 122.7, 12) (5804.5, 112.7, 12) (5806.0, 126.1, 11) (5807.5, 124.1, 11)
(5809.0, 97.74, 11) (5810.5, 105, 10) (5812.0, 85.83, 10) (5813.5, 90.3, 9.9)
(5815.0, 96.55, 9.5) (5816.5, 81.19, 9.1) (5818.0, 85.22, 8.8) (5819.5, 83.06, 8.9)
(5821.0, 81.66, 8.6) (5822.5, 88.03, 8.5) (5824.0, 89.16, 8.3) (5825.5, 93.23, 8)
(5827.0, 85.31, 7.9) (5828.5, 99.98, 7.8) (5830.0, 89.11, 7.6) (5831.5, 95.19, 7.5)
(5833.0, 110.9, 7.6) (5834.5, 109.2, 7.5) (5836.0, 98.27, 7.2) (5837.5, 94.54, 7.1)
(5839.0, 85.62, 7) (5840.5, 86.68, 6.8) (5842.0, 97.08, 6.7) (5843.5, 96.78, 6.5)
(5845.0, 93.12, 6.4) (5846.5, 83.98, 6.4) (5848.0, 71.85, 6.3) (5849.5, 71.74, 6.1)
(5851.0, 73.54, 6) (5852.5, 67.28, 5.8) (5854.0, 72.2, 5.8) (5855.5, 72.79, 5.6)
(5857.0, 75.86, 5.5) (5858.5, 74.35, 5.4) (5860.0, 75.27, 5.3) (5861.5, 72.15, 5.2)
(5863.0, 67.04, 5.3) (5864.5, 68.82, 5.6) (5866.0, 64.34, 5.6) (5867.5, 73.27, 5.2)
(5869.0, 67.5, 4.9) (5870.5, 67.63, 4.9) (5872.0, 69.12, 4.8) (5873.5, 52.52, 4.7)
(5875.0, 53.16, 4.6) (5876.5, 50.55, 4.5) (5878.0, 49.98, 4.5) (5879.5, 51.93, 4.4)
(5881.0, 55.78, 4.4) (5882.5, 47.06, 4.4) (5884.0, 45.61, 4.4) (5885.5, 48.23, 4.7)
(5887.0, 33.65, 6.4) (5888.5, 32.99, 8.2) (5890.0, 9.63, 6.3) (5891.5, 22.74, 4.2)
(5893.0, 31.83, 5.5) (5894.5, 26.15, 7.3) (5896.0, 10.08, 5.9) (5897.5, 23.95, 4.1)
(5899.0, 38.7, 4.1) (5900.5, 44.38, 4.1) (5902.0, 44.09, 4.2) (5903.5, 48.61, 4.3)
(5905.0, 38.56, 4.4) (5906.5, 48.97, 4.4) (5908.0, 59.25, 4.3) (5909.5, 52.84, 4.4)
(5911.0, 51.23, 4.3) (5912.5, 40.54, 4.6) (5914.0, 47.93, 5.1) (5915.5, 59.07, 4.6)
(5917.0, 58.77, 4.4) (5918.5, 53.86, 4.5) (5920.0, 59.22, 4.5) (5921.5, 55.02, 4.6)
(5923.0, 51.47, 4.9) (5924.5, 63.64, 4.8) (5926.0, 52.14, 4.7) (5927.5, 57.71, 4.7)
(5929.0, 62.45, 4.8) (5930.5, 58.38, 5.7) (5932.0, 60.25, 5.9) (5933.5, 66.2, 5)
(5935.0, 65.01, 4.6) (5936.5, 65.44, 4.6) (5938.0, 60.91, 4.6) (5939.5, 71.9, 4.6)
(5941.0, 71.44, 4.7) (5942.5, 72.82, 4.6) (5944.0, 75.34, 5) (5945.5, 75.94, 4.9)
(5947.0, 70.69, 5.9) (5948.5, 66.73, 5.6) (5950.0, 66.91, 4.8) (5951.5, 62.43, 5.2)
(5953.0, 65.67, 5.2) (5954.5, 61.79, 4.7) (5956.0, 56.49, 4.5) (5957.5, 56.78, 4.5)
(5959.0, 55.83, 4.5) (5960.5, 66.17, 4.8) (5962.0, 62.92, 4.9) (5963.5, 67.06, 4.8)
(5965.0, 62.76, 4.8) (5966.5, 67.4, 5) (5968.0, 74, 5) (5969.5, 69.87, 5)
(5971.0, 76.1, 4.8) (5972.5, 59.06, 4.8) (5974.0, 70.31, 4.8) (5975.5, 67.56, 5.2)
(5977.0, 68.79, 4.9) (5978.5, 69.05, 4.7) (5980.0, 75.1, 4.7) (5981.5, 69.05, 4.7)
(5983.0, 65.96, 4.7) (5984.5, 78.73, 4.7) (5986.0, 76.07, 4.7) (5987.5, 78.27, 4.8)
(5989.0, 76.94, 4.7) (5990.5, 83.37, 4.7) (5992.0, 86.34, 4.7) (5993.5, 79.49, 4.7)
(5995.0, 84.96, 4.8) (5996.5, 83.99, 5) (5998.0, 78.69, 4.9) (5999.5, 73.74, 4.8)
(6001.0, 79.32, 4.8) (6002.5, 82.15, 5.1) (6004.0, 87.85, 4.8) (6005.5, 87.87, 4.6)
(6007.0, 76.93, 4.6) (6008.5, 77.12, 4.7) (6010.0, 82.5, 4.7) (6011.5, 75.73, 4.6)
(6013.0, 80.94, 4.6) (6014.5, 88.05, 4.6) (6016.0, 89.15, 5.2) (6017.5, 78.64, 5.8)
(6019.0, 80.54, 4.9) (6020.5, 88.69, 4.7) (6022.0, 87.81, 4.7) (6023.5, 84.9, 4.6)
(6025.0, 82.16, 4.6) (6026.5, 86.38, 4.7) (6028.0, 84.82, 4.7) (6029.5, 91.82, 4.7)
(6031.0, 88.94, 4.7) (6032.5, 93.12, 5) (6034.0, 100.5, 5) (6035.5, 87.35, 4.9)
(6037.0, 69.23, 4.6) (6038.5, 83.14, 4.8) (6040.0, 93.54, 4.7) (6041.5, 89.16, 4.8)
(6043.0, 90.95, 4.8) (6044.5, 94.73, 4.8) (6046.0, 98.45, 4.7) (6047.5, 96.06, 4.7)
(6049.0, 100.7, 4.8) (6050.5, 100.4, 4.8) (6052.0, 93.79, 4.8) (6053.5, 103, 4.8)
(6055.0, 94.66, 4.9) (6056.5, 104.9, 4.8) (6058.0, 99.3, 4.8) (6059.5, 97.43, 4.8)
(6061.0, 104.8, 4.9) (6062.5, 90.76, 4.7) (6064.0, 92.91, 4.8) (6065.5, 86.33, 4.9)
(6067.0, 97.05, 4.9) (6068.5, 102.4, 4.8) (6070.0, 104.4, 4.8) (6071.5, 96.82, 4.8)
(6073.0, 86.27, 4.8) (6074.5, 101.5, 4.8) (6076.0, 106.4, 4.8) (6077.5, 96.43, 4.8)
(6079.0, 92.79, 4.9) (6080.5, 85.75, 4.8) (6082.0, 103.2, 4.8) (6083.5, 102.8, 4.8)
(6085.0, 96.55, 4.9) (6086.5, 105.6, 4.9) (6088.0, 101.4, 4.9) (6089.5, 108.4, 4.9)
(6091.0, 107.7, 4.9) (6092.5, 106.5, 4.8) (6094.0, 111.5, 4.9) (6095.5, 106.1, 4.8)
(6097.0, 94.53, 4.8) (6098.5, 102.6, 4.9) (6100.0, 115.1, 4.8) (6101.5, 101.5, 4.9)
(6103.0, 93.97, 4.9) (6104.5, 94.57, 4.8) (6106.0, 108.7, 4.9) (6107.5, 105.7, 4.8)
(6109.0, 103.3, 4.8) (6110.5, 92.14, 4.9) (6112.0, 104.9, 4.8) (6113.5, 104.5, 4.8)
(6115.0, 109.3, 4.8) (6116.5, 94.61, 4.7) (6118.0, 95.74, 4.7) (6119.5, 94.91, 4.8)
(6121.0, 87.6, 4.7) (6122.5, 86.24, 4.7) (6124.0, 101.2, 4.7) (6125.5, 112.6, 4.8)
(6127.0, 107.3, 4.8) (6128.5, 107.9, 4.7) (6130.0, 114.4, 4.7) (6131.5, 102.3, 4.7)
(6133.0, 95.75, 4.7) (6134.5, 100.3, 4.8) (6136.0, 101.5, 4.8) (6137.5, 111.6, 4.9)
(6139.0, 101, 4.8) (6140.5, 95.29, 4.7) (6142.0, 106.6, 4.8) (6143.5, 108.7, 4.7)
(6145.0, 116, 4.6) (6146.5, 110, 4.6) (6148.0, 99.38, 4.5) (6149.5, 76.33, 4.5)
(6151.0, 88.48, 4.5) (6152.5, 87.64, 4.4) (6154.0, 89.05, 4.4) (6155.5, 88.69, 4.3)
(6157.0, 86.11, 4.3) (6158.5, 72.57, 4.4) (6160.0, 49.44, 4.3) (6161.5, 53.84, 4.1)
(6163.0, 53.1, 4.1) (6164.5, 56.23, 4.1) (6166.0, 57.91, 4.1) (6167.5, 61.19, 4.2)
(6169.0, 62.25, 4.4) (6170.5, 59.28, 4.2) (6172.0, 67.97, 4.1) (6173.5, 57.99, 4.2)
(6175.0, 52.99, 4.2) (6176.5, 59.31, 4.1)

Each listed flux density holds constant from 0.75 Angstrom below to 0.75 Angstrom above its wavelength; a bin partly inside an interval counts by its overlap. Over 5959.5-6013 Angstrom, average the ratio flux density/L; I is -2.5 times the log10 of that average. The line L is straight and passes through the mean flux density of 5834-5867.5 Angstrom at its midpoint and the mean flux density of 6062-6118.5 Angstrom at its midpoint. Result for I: 0.220 mag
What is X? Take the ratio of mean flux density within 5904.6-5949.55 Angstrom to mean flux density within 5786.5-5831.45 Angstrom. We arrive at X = 0.60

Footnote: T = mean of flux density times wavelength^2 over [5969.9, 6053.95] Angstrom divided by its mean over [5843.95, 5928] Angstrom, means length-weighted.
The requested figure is 1.59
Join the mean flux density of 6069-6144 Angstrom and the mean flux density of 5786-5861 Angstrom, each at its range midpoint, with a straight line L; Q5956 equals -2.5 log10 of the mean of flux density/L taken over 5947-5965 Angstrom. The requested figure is 0.48 mag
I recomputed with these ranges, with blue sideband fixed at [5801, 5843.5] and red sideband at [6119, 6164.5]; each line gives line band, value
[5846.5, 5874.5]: 0.35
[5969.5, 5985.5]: 0.33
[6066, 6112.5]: -0.08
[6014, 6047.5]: 0.08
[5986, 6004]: 0.18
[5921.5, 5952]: 0.43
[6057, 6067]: -0.02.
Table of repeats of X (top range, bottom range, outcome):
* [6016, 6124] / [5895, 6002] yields 1.53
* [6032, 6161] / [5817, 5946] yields 1.52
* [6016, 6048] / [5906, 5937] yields 1.56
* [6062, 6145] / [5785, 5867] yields 1.09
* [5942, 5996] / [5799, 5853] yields 0.74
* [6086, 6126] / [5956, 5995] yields 1.44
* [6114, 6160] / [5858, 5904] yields 1.99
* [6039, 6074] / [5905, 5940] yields 1.69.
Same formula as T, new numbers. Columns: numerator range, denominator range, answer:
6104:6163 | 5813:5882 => 1.34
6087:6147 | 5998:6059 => 1.20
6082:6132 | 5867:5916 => 2.44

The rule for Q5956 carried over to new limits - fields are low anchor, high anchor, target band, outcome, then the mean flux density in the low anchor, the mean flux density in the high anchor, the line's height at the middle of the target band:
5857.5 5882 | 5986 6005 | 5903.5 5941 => 0.240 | 63.3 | 81.1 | 70.7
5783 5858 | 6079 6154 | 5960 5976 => 0.410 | 96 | 101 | 98.6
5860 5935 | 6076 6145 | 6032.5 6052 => -0.079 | 50.8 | 102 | 85.6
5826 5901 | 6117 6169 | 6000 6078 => -0.123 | 65.4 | 90.1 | 80.9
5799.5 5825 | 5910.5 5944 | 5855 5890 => 0.333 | 99.5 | 59.8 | 78.7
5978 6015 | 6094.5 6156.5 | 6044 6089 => -0.085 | 79.1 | 100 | 90.7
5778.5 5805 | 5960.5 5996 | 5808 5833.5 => 0.127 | 109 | 72.5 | 103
